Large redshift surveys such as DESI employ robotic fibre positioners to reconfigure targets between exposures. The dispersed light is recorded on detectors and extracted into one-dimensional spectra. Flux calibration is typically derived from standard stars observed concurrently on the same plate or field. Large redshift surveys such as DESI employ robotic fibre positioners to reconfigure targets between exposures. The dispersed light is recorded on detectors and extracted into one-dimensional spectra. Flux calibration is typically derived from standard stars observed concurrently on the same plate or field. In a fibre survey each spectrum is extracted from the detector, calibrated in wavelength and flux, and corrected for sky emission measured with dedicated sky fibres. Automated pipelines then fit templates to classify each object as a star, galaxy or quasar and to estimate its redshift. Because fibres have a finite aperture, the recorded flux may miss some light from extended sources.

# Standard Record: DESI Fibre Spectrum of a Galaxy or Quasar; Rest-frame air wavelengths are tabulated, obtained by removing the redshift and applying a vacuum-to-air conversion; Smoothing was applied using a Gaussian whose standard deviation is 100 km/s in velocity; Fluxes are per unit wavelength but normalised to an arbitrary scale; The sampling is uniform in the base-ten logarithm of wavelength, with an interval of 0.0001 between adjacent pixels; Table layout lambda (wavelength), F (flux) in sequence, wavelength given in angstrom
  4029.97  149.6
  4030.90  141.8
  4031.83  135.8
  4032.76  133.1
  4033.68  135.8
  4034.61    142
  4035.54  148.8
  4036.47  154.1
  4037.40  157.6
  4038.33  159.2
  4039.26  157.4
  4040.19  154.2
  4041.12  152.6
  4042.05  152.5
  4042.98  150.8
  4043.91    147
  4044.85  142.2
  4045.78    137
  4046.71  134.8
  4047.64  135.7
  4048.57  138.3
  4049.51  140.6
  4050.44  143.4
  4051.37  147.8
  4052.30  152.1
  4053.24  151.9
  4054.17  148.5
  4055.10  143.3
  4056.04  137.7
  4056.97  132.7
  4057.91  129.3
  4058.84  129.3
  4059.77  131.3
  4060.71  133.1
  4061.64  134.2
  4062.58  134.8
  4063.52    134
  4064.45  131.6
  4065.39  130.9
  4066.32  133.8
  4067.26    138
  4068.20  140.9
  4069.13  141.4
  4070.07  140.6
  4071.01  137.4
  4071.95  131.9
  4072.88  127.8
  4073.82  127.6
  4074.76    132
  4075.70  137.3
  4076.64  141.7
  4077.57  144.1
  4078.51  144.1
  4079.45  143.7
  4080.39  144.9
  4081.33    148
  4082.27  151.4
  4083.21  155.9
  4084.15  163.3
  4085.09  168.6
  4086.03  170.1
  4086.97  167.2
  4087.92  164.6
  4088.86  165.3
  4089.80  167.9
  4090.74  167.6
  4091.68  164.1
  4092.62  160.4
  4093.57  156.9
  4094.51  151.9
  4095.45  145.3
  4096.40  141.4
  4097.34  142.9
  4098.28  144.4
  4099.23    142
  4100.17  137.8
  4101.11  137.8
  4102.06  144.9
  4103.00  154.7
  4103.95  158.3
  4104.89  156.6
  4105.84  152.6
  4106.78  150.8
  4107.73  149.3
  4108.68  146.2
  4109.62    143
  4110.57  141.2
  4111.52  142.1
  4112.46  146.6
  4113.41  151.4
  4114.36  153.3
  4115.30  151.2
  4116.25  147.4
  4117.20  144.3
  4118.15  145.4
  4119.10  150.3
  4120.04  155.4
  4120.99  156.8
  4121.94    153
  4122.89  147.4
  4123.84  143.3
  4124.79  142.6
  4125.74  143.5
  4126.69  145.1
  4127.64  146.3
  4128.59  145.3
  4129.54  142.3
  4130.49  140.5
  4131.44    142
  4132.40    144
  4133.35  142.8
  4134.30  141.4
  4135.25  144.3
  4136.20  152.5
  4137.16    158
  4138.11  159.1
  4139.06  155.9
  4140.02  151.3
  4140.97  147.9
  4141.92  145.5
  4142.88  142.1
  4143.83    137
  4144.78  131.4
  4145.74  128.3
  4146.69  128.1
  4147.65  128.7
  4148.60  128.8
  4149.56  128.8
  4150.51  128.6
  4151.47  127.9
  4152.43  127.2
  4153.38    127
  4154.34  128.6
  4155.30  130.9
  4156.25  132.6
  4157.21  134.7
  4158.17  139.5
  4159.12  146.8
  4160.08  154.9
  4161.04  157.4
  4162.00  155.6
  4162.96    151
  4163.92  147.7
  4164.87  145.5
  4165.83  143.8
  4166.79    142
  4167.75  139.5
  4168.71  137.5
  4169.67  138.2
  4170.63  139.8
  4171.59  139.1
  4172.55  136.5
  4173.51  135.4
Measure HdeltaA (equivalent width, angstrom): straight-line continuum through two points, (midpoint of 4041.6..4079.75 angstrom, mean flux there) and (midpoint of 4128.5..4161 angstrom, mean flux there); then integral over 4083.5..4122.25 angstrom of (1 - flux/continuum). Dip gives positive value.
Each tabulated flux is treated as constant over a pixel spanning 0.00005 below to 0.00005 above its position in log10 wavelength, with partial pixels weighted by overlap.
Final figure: -3.7 angstrom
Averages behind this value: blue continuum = 139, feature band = 153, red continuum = 140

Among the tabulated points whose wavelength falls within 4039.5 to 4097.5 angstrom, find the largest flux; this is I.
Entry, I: 170.1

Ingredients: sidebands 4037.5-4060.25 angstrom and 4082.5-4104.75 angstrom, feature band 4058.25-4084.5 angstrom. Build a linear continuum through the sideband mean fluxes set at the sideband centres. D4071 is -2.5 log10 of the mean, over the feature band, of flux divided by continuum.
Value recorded 0.08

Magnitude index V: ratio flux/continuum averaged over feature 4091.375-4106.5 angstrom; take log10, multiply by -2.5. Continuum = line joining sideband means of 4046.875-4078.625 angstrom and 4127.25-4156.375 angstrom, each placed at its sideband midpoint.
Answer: -0.08 mag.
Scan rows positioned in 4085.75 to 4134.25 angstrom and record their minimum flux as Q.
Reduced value 137.8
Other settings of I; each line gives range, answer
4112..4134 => 156.8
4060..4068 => 138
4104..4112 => 156.6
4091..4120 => 164.1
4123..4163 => 159.1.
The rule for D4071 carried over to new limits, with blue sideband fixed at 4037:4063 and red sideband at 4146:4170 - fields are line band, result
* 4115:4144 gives -0.060 mag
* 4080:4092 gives -0.144 mag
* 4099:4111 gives -0.052 mag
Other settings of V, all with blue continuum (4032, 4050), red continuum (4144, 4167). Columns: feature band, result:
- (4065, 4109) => -0.04 mag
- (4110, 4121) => -0.06 mag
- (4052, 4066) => 0.06 mag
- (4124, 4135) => -0.03 mag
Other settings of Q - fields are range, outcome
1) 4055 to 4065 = 129.3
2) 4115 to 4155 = 127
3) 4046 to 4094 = 127.6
